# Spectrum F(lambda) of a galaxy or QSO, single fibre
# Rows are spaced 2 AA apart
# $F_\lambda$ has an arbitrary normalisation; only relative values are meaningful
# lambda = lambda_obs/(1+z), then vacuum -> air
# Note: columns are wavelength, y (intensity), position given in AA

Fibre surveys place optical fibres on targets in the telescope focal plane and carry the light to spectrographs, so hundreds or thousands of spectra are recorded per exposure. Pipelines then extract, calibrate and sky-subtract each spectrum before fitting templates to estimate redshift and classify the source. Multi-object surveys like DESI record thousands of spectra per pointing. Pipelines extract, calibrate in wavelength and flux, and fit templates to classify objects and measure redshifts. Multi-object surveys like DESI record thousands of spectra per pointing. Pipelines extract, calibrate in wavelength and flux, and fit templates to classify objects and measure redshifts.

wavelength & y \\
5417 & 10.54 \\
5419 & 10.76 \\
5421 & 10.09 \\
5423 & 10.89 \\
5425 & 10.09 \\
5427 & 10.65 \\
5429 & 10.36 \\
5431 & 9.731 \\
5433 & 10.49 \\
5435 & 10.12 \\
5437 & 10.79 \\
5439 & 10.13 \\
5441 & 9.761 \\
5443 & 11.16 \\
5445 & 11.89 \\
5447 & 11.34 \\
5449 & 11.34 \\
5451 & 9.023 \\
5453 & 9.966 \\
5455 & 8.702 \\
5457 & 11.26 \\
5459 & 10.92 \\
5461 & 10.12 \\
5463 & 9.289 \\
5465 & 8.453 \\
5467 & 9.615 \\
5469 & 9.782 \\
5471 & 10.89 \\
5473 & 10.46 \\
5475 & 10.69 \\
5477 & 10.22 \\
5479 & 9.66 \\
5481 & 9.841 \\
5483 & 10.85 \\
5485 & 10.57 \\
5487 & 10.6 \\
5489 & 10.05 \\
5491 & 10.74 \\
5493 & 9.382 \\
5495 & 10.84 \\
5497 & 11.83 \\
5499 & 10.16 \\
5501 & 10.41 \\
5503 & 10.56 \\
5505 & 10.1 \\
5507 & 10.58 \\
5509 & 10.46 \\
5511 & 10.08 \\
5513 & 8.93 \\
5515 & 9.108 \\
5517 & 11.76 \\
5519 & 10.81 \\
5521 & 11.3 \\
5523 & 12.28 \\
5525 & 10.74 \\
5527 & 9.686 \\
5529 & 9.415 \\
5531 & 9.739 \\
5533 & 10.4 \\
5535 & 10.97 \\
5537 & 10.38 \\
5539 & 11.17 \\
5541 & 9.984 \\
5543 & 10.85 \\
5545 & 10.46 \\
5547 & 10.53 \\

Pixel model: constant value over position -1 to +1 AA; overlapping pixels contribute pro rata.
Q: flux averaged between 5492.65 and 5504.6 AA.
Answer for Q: 10.6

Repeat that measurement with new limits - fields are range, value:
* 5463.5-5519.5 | 10.3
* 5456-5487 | 10.2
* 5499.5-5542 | 10.4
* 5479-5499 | 10.5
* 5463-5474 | 9.79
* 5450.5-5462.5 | 10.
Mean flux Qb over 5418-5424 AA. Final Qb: 10.6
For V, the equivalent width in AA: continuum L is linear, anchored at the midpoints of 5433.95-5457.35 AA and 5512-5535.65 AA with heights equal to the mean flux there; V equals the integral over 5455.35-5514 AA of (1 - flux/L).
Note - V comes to 1.1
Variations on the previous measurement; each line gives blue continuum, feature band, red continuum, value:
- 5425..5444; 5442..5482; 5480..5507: 0.6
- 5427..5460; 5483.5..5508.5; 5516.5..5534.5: 0.2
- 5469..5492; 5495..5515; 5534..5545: 0.4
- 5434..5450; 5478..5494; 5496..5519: 0.5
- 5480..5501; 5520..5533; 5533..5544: 0.1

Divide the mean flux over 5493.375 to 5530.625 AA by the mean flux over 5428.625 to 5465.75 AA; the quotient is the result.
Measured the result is 1.0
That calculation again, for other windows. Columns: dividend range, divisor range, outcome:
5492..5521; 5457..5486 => 1.02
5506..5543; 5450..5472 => 1.06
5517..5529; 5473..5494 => 1.06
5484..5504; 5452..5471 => 1.07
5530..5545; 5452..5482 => 1.05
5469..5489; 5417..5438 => 1.00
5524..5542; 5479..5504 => 0.98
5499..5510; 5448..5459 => 1.03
